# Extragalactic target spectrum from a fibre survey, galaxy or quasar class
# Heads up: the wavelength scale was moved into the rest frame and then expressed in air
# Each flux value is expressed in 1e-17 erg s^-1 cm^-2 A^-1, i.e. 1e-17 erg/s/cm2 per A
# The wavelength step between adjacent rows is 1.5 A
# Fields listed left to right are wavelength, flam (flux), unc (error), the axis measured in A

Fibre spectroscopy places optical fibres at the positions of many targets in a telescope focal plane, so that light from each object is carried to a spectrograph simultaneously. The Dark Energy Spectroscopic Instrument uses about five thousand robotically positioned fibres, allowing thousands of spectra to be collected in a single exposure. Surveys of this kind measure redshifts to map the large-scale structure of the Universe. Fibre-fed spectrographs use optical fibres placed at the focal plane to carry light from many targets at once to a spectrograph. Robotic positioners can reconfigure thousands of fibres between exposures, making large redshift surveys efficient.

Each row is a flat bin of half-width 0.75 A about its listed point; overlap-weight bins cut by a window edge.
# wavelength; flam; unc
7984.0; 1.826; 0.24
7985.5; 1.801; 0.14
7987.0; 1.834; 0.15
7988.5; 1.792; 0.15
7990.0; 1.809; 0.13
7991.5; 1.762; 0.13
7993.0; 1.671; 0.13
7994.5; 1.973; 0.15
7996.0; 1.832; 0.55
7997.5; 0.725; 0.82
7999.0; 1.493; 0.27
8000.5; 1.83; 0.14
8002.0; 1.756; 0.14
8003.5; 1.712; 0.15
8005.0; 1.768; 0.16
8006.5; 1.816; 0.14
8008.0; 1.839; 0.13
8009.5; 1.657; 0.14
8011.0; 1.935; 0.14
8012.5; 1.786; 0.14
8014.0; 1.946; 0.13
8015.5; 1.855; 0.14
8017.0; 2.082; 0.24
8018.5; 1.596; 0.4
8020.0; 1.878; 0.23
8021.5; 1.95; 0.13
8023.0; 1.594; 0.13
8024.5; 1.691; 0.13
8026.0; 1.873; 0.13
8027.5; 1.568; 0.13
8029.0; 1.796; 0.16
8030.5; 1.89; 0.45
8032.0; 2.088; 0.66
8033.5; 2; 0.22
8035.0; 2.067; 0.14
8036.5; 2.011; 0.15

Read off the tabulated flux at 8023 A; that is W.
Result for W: 1.594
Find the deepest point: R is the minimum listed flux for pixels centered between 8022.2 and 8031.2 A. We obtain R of 1.568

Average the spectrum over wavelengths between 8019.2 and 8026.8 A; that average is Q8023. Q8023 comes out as 1.79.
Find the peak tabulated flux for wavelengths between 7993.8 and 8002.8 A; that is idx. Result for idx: 1.973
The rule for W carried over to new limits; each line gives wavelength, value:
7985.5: 1.801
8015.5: 1.855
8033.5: 2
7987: 1.834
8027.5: 1.568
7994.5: 1.973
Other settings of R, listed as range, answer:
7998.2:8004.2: 1.493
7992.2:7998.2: 0.725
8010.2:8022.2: 1.596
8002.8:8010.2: 1.657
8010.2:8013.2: 1.786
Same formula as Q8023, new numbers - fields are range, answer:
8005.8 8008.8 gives 1.82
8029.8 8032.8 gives 1.99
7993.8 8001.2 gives 1.57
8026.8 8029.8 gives 1.69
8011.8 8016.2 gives 1.86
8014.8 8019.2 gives 1.85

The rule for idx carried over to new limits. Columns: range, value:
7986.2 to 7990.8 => 1.834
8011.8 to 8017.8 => 2.082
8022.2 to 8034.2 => 2.088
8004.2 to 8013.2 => 1.935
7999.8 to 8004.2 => 1.83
